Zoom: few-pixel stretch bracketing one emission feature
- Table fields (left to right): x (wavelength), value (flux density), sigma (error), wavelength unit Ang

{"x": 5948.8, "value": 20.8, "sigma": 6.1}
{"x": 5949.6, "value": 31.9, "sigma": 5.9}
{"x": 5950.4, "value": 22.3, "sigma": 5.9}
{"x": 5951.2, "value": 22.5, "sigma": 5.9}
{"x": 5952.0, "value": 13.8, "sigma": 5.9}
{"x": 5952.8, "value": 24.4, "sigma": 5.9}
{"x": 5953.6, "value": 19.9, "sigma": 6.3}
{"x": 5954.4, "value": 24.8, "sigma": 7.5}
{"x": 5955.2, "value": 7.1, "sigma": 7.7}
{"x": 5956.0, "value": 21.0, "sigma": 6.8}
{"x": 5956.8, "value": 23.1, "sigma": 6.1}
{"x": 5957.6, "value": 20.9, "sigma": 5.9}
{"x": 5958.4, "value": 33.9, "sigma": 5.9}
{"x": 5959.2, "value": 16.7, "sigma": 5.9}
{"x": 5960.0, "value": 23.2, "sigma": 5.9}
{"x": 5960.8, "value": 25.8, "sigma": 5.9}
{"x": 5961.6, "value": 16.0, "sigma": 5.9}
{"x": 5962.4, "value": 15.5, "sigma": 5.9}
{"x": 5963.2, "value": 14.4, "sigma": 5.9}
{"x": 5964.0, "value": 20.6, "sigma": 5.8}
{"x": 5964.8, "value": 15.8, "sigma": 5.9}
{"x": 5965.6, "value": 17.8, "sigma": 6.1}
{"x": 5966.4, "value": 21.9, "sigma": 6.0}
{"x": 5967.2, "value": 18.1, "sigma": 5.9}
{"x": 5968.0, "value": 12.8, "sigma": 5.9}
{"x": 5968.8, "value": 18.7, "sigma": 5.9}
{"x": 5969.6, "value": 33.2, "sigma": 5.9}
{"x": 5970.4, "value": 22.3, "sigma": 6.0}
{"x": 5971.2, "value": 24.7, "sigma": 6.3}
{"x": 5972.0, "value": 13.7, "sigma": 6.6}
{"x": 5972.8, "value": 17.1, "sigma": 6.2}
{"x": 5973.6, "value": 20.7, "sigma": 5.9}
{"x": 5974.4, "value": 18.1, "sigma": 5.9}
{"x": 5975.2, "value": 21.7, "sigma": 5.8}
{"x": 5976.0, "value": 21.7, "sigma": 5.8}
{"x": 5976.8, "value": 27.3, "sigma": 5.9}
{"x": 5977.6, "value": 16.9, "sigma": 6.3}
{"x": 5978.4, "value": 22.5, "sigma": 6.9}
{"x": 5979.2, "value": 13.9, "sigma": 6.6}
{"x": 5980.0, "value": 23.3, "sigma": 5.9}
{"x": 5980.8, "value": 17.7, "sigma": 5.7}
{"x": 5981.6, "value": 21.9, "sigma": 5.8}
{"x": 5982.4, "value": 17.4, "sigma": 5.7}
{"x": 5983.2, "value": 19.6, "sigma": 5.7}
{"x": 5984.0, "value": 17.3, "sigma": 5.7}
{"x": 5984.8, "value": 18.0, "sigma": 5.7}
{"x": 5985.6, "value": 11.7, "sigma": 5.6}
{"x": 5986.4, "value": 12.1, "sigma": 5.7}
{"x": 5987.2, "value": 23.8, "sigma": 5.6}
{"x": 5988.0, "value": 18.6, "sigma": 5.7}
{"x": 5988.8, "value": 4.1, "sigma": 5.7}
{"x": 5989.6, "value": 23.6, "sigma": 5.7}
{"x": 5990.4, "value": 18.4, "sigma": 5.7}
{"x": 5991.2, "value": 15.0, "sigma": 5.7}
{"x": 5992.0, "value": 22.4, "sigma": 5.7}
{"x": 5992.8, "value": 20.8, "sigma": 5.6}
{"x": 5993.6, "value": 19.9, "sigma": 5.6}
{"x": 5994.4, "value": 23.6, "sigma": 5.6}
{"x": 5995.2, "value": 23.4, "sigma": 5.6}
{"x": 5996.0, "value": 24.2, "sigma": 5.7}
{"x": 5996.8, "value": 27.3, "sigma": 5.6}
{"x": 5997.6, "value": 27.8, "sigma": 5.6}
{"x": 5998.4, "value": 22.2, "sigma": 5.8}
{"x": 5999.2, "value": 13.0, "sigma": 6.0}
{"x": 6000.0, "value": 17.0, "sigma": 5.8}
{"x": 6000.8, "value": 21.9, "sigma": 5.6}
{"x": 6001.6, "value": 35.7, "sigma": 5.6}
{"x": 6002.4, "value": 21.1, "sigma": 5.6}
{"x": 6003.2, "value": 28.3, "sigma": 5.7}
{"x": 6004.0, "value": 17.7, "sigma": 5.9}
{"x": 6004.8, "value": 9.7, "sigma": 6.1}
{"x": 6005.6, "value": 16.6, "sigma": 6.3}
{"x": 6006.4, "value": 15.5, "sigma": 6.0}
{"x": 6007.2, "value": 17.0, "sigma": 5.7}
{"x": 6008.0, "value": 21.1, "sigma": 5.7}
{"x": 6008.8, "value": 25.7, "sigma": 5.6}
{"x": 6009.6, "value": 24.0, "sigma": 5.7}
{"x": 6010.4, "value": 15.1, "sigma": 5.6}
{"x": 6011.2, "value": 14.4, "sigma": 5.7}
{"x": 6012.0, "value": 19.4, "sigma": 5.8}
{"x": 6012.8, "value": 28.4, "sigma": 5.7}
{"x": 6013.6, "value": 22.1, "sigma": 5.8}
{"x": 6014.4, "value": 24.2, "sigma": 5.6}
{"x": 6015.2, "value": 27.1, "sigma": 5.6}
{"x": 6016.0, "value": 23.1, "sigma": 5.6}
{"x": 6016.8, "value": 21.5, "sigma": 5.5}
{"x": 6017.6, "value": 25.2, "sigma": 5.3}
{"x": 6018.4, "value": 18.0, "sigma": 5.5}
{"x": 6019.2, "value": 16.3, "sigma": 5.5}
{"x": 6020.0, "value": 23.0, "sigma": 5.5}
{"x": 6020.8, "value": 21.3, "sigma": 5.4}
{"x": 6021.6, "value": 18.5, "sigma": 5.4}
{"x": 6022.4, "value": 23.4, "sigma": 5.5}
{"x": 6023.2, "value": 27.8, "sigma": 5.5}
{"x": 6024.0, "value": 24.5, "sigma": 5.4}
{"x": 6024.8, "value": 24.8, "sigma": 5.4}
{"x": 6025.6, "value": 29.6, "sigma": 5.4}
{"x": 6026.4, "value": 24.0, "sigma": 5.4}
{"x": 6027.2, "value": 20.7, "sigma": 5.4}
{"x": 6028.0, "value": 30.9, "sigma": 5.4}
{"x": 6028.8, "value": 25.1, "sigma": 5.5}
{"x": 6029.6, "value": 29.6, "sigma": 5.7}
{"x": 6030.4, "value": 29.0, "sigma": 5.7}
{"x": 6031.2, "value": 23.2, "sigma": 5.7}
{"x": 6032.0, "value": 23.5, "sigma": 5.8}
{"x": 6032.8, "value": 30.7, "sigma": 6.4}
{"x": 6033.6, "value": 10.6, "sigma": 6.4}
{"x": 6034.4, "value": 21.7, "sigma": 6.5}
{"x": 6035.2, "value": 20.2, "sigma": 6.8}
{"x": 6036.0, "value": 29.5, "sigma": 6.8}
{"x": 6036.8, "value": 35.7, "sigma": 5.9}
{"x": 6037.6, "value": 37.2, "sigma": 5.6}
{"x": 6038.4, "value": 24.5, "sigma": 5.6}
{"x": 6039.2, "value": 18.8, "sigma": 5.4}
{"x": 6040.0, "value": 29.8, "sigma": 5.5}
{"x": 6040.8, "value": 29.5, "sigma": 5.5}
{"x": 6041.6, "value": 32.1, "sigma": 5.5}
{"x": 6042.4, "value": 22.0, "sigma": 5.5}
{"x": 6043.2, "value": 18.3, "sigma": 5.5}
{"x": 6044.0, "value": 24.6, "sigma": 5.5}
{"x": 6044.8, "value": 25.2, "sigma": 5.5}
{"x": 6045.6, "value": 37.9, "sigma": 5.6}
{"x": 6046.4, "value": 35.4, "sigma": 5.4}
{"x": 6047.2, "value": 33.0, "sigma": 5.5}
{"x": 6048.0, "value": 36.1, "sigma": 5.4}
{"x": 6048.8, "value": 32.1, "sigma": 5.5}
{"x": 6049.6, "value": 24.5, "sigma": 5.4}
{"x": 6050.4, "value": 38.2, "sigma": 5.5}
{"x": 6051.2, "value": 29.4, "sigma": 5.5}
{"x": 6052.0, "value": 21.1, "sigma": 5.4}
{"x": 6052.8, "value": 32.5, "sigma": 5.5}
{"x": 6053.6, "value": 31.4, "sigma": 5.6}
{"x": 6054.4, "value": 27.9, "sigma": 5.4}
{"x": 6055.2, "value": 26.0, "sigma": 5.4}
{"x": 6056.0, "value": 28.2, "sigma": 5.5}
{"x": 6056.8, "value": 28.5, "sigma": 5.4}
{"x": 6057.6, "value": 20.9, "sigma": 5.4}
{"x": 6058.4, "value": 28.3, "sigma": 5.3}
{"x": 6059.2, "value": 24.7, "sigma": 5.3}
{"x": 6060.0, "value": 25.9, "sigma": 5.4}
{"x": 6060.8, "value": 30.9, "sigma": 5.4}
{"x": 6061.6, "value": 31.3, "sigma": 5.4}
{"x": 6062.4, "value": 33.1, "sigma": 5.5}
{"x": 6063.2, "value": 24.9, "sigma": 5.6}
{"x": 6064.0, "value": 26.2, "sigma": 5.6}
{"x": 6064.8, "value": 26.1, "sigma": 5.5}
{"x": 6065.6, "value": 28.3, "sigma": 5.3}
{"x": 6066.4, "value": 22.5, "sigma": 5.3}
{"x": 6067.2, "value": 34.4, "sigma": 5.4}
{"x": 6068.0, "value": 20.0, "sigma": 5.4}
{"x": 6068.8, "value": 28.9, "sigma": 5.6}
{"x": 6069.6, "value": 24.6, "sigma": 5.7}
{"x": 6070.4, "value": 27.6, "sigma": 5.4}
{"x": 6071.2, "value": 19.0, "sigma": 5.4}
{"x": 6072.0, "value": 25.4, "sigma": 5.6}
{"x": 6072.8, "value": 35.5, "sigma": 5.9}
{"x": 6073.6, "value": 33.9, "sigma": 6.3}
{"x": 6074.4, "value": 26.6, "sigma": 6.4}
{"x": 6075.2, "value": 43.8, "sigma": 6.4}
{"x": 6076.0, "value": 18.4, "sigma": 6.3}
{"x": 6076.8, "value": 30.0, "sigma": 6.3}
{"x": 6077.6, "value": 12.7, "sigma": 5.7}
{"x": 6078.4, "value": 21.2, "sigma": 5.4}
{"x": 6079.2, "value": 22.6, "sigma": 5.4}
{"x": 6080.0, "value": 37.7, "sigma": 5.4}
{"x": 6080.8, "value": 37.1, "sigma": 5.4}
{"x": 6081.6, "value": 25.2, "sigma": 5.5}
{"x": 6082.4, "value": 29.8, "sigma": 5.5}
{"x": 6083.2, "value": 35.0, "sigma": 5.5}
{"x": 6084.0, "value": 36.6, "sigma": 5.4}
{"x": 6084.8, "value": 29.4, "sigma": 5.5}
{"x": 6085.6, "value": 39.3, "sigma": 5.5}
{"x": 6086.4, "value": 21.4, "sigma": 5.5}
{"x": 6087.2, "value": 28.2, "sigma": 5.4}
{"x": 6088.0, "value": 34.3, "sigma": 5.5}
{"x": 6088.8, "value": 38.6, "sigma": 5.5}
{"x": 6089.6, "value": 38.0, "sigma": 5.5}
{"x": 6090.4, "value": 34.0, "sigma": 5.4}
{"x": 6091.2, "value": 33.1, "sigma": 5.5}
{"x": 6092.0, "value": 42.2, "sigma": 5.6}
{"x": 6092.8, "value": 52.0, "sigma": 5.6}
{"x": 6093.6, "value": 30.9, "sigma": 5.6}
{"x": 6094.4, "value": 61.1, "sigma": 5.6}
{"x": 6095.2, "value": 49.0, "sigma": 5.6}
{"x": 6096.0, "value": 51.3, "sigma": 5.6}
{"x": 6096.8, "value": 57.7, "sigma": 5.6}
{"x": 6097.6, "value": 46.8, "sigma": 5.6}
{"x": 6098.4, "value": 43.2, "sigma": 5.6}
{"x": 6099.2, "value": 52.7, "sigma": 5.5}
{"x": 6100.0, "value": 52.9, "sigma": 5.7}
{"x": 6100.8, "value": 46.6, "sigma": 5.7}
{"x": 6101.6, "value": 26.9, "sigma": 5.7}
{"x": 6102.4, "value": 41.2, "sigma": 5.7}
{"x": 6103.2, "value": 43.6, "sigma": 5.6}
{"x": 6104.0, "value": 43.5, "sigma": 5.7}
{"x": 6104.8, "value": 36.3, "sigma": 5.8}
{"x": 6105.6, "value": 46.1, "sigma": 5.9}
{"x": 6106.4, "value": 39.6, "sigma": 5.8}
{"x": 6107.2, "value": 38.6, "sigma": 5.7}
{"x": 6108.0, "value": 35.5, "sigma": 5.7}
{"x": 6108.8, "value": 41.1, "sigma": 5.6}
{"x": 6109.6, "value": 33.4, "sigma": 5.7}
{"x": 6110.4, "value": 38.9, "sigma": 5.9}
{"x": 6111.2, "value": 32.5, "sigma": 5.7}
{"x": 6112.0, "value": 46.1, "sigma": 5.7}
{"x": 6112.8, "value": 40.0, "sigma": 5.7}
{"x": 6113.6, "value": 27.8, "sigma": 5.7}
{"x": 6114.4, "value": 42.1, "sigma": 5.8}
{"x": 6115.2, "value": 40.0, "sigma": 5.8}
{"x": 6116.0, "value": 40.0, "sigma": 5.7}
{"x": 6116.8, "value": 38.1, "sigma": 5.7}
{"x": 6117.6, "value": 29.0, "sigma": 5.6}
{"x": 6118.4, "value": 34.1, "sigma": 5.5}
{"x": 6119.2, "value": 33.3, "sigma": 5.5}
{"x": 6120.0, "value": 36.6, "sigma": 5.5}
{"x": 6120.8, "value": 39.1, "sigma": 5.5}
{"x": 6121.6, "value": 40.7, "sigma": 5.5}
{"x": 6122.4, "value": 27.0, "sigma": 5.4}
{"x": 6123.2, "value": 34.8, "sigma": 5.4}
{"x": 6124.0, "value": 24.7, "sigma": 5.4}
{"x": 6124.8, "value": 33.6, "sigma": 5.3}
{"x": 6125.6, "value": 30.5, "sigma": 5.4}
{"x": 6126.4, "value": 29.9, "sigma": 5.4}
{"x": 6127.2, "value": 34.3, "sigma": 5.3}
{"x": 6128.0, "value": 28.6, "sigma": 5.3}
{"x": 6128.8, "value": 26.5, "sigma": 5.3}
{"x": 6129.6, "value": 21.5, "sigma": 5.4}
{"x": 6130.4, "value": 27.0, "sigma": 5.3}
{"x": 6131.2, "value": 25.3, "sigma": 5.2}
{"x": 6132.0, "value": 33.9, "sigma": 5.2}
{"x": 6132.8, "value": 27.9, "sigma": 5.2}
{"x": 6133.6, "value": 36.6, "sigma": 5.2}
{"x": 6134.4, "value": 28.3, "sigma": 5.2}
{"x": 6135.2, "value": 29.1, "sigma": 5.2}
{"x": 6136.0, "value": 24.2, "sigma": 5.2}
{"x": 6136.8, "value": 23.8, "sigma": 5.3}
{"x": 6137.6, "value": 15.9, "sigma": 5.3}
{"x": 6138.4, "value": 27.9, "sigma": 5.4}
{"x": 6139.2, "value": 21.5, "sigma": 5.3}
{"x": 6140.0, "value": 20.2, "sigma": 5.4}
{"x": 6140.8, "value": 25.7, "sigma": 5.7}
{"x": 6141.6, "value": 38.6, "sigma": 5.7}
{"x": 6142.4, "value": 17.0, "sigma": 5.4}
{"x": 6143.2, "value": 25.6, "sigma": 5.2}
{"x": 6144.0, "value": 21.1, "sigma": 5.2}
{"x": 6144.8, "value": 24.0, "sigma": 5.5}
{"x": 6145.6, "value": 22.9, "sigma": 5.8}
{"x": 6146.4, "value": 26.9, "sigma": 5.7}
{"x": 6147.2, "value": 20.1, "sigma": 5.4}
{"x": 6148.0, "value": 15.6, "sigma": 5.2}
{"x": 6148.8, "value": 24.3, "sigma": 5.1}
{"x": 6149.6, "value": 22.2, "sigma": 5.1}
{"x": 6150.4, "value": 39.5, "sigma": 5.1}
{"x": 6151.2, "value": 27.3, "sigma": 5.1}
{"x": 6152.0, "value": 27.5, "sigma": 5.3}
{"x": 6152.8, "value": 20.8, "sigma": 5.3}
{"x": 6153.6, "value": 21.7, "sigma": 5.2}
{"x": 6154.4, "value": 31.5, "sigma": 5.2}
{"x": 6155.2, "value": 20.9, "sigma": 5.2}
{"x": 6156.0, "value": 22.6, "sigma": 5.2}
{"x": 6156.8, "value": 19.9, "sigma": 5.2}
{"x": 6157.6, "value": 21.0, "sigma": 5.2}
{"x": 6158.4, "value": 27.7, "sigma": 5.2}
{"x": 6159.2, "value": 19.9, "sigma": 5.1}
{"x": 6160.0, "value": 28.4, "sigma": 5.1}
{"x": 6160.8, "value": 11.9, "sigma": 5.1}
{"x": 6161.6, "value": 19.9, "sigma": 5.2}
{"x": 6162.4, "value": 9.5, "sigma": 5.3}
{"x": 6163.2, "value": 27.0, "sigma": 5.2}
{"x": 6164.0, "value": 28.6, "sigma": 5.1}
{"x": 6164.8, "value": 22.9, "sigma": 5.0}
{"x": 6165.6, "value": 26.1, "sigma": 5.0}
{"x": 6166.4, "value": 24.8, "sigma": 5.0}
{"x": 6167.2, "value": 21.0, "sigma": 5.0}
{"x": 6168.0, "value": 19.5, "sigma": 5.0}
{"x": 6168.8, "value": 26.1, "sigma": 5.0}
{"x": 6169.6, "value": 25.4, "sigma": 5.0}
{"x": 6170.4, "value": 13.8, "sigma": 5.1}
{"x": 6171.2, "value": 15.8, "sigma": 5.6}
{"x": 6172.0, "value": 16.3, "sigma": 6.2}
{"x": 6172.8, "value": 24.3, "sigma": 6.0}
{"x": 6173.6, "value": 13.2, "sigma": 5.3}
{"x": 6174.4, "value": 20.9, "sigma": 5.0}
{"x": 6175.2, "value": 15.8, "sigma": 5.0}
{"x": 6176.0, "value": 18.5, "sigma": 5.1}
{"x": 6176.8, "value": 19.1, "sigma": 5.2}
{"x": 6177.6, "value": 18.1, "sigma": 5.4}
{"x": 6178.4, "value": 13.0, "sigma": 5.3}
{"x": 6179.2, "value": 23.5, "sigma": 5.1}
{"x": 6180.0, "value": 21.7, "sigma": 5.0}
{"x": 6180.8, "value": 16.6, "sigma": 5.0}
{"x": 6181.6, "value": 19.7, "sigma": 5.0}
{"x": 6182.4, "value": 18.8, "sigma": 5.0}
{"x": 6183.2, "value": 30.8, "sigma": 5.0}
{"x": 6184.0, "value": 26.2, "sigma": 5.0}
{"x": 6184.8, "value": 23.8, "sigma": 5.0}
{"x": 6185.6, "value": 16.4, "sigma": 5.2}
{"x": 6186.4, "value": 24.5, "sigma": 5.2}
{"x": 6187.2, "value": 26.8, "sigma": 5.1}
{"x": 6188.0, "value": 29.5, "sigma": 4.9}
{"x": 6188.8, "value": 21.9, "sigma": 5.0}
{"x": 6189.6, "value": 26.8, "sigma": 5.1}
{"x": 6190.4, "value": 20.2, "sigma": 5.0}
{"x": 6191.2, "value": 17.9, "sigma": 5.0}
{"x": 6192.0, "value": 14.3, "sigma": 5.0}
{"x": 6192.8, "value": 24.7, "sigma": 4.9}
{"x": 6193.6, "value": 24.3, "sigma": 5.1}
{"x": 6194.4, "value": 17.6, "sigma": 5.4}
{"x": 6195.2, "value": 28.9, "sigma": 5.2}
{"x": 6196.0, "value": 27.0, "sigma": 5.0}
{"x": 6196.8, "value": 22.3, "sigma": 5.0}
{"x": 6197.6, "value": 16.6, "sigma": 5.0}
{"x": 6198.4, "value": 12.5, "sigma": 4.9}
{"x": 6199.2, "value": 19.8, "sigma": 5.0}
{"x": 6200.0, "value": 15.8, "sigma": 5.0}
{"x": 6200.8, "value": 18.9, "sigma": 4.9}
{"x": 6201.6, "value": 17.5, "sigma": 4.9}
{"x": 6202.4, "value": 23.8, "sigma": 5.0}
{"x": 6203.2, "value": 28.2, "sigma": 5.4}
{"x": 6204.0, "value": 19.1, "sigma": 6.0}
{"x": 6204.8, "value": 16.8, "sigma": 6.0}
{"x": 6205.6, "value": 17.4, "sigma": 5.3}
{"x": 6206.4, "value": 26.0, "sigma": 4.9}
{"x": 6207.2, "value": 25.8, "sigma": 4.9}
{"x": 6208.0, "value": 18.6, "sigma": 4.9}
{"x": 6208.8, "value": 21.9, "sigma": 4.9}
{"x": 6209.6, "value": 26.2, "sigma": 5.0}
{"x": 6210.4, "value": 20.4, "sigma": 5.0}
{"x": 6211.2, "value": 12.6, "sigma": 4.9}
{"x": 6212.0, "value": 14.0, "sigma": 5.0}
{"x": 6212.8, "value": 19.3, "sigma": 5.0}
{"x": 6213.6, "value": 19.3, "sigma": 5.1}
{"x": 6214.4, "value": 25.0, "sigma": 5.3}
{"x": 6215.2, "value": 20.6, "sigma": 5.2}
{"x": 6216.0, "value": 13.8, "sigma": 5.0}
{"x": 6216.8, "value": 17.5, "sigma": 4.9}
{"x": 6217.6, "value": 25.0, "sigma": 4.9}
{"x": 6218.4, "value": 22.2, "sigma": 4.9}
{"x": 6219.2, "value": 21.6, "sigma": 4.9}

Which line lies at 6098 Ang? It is C III]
